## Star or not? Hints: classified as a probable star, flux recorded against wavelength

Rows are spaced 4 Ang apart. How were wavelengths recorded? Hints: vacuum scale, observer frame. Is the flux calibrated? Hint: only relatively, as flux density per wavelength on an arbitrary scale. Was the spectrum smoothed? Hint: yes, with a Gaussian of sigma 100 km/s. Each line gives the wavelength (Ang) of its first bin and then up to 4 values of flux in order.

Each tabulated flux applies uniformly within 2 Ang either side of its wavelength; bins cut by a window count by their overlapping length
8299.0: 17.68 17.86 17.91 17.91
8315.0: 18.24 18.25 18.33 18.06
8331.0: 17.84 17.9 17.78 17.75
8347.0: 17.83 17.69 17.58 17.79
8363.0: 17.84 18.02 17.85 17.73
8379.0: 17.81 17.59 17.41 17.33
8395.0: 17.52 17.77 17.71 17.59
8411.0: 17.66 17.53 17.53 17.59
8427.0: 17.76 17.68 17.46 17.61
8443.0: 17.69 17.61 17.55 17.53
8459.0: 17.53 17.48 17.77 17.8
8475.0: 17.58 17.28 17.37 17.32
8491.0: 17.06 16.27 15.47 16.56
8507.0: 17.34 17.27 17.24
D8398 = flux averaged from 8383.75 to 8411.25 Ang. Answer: 17.6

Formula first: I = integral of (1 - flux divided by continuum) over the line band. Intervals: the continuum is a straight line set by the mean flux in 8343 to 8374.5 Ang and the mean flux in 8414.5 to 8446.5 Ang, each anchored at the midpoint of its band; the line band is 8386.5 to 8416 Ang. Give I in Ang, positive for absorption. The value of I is 0.2 Ang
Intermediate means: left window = 17.8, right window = 17.6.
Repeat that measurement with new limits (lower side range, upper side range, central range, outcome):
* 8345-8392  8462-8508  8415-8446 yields -0.40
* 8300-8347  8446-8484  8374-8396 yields 0.28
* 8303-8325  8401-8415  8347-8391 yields 0.28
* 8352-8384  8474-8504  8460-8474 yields -0.53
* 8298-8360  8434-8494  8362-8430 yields 0.15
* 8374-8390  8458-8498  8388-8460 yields -0.49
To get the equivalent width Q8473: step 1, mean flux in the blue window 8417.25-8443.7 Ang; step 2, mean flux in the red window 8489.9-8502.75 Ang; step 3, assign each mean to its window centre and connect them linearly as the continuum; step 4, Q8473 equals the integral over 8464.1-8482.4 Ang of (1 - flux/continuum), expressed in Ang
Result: -0.9 Ang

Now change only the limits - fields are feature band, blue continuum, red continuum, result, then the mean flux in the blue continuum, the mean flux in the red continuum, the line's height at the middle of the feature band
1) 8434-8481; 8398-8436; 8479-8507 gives -1.1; 17.6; 16.8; 17.2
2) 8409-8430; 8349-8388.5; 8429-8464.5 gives 0.0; 17.7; 17.6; 17.6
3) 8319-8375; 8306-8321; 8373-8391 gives -0.1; 18.1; 17.6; 17.9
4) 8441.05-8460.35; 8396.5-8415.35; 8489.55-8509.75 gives -0.5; 17.7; 16.6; 17.1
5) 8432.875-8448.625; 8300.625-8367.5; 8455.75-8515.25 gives -0.2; 17.9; 17.2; 17.4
